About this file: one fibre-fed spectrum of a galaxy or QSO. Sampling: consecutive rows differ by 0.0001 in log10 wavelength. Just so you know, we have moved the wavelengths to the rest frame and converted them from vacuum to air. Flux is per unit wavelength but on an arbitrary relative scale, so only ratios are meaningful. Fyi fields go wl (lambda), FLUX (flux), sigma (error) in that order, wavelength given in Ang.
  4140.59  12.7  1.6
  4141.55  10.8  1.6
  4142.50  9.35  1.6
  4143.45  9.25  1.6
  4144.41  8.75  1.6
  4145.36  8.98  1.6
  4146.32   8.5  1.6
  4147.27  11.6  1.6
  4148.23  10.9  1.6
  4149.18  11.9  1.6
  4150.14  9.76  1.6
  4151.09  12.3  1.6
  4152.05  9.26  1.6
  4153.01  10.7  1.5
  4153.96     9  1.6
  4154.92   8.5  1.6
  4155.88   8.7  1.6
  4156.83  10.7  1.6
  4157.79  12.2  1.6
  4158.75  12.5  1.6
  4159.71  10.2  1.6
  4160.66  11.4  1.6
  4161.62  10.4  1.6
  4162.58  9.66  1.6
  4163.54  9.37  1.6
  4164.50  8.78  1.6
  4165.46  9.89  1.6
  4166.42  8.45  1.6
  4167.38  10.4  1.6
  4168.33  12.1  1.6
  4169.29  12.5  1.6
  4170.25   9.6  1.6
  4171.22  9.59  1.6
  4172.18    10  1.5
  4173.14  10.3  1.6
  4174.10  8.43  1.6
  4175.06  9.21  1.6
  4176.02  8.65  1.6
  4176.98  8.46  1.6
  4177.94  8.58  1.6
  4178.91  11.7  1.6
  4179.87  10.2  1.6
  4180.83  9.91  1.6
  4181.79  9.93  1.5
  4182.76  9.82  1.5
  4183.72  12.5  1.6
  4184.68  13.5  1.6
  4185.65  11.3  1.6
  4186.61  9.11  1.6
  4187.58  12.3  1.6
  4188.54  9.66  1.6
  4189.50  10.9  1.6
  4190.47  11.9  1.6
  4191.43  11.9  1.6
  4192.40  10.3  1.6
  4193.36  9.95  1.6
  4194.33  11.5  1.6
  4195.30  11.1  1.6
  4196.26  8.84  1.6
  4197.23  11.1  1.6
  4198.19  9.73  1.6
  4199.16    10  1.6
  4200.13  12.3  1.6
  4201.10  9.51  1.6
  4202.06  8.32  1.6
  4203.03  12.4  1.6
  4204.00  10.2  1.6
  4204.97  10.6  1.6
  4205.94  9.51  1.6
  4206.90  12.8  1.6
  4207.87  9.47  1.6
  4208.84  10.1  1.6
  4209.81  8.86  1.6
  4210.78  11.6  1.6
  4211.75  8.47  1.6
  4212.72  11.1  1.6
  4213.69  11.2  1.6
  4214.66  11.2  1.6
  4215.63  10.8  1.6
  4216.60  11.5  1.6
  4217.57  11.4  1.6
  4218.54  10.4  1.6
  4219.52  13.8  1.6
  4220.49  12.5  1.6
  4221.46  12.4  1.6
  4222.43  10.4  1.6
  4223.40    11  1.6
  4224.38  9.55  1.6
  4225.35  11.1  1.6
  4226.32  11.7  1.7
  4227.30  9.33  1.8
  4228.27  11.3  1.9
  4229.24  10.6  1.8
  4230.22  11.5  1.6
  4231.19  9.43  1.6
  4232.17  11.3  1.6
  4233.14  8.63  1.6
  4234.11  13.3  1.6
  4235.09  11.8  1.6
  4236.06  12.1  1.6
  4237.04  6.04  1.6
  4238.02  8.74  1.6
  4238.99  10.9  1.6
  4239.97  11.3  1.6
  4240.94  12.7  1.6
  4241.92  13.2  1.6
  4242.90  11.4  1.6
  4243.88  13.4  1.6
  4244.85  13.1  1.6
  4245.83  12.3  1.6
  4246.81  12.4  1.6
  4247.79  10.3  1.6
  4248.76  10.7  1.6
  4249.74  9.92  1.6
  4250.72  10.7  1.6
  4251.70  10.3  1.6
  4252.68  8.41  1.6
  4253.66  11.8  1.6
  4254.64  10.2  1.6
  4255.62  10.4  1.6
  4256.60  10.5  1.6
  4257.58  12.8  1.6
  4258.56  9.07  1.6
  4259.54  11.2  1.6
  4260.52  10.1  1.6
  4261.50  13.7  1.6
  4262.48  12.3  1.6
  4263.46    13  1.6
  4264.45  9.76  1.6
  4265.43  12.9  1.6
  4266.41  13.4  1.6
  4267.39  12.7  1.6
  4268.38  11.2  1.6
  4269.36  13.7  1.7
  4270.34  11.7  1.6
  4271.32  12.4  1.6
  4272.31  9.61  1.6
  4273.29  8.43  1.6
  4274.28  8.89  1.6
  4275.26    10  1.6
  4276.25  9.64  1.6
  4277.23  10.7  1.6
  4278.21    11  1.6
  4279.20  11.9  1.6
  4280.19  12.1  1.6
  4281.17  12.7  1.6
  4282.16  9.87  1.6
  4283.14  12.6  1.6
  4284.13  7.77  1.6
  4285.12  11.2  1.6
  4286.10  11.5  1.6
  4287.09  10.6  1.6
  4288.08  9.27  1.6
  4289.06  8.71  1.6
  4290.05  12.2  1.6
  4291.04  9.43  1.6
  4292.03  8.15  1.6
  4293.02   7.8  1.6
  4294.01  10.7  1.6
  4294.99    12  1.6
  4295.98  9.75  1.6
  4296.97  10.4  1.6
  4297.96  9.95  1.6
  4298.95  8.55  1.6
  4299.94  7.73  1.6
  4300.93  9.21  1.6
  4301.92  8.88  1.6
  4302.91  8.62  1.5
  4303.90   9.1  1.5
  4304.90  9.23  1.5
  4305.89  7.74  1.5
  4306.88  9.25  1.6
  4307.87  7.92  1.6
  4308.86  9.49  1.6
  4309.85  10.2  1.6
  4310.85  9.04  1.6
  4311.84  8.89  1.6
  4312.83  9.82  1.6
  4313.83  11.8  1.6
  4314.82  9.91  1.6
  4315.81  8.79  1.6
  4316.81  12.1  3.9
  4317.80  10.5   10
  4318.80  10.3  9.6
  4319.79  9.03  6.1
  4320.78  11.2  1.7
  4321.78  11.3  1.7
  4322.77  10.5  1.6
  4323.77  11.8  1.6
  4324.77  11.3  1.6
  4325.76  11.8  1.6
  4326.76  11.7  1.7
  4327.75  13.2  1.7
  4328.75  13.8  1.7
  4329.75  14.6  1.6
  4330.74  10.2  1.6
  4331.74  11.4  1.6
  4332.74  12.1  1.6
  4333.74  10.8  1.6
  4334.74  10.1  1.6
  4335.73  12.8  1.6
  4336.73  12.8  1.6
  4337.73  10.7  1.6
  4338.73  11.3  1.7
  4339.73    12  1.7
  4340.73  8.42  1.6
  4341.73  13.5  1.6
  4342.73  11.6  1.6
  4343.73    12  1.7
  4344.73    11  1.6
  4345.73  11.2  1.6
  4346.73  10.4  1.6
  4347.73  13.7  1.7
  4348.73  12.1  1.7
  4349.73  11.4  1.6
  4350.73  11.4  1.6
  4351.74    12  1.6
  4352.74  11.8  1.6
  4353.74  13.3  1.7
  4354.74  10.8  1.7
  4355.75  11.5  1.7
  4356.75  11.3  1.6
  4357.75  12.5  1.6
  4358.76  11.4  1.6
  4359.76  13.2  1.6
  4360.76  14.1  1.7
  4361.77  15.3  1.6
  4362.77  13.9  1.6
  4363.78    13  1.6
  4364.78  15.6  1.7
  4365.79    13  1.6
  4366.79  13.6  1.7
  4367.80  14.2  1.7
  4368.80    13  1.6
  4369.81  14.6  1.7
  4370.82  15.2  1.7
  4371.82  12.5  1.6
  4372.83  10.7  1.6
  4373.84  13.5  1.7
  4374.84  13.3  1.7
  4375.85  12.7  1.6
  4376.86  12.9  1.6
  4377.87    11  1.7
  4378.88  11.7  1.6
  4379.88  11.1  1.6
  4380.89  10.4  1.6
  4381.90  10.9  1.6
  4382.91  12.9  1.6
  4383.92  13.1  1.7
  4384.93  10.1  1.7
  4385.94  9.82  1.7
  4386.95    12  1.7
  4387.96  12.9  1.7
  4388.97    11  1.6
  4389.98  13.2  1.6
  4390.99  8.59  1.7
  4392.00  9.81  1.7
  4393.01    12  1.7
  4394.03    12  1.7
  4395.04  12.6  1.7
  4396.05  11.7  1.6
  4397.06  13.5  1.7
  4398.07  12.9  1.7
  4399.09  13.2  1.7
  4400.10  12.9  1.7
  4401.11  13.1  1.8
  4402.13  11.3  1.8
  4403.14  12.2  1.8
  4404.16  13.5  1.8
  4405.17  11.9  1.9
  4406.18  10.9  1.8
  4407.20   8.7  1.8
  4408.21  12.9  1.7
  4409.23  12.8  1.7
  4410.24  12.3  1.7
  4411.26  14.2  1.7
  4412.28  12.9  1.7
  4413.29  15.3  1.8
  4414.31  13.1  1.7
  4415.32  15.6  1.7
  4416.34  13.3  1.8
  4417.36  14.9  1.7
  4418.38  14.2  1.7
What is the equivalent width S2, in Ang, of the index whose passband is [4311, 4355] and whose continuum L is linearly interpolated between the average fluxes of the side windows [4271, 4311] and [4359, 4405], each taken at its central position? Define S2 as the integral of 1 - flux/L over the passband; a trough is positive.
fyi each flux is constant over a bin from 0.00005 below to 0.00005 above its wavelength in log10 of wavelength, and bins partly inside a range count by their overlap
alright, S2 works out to -1.2 Ang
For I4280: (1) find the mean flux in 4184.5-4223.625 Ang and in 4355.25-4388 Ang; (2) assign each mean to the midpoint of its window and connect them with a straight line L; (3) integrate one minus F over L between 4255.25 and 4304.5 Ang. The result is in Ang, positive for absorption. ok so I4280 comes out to 4.4 Ang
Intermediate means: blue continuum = 10.8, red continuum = 12.6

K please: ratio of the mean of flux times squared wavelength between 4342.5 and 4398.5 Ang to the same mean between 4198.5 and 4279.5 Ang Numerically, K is 1.19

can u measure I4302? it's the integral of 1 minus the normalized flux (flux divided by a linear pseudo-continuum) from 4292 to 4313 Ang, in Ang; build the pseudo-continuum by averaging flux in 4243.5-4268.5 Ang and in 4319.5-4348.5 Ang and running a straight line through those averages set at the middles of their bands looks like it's 4.2 Ang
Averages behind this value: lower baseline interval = 11.4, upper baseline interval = 11.6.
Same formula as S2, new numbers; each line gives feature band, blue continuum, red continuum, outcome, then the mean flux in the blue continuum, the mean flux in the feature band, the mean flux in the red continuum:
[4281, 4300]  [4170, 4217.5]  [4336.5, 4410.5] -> 2.2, 10.4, 10.1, 12.2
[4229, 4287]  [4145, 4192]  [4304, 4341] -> -2.9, 10.3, 11.1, 10.7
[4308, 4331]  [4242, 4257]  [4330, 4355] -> 1.2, 11.1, 10.9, 11.6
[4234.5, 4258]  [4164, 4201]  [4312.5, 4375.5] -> -0.1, 10.4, 11.1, 12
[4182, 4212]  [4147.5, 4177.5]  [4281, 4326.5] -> -1.6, 10.1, 10.6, 9.96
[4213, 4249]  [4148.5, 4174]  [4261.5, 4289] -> -1.3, 10.3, 11.2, 11.1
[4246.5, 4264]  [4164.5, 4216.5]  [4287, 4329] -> -1.3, 10.4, 11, 10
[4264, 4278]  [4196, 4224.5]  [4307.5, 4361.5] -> -0.1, 10.7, 11.1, 11.4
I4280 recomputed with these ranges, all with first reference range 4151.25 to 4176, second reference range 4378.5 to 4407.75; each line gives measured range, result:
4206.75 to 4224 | -0.93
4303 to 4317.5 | 2.11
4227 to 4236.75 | -0.27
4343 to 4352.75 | -0.25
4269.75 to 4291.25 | 0.65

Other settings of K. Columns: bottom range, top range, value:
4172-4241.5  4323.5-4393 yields 1.23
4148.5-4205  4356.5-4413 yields 1.32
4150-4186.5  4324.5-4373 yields 1.32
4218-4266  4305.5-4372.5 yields 1.10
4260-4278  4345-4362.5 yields 1.12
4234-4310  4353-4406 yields 1.23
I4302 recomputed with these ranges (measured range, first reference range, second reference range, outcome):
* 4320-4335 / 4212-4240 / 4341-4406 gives 0.21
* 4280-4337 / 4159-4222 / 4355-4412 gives 6.20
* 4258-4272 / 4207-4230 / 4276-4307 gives -2.20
